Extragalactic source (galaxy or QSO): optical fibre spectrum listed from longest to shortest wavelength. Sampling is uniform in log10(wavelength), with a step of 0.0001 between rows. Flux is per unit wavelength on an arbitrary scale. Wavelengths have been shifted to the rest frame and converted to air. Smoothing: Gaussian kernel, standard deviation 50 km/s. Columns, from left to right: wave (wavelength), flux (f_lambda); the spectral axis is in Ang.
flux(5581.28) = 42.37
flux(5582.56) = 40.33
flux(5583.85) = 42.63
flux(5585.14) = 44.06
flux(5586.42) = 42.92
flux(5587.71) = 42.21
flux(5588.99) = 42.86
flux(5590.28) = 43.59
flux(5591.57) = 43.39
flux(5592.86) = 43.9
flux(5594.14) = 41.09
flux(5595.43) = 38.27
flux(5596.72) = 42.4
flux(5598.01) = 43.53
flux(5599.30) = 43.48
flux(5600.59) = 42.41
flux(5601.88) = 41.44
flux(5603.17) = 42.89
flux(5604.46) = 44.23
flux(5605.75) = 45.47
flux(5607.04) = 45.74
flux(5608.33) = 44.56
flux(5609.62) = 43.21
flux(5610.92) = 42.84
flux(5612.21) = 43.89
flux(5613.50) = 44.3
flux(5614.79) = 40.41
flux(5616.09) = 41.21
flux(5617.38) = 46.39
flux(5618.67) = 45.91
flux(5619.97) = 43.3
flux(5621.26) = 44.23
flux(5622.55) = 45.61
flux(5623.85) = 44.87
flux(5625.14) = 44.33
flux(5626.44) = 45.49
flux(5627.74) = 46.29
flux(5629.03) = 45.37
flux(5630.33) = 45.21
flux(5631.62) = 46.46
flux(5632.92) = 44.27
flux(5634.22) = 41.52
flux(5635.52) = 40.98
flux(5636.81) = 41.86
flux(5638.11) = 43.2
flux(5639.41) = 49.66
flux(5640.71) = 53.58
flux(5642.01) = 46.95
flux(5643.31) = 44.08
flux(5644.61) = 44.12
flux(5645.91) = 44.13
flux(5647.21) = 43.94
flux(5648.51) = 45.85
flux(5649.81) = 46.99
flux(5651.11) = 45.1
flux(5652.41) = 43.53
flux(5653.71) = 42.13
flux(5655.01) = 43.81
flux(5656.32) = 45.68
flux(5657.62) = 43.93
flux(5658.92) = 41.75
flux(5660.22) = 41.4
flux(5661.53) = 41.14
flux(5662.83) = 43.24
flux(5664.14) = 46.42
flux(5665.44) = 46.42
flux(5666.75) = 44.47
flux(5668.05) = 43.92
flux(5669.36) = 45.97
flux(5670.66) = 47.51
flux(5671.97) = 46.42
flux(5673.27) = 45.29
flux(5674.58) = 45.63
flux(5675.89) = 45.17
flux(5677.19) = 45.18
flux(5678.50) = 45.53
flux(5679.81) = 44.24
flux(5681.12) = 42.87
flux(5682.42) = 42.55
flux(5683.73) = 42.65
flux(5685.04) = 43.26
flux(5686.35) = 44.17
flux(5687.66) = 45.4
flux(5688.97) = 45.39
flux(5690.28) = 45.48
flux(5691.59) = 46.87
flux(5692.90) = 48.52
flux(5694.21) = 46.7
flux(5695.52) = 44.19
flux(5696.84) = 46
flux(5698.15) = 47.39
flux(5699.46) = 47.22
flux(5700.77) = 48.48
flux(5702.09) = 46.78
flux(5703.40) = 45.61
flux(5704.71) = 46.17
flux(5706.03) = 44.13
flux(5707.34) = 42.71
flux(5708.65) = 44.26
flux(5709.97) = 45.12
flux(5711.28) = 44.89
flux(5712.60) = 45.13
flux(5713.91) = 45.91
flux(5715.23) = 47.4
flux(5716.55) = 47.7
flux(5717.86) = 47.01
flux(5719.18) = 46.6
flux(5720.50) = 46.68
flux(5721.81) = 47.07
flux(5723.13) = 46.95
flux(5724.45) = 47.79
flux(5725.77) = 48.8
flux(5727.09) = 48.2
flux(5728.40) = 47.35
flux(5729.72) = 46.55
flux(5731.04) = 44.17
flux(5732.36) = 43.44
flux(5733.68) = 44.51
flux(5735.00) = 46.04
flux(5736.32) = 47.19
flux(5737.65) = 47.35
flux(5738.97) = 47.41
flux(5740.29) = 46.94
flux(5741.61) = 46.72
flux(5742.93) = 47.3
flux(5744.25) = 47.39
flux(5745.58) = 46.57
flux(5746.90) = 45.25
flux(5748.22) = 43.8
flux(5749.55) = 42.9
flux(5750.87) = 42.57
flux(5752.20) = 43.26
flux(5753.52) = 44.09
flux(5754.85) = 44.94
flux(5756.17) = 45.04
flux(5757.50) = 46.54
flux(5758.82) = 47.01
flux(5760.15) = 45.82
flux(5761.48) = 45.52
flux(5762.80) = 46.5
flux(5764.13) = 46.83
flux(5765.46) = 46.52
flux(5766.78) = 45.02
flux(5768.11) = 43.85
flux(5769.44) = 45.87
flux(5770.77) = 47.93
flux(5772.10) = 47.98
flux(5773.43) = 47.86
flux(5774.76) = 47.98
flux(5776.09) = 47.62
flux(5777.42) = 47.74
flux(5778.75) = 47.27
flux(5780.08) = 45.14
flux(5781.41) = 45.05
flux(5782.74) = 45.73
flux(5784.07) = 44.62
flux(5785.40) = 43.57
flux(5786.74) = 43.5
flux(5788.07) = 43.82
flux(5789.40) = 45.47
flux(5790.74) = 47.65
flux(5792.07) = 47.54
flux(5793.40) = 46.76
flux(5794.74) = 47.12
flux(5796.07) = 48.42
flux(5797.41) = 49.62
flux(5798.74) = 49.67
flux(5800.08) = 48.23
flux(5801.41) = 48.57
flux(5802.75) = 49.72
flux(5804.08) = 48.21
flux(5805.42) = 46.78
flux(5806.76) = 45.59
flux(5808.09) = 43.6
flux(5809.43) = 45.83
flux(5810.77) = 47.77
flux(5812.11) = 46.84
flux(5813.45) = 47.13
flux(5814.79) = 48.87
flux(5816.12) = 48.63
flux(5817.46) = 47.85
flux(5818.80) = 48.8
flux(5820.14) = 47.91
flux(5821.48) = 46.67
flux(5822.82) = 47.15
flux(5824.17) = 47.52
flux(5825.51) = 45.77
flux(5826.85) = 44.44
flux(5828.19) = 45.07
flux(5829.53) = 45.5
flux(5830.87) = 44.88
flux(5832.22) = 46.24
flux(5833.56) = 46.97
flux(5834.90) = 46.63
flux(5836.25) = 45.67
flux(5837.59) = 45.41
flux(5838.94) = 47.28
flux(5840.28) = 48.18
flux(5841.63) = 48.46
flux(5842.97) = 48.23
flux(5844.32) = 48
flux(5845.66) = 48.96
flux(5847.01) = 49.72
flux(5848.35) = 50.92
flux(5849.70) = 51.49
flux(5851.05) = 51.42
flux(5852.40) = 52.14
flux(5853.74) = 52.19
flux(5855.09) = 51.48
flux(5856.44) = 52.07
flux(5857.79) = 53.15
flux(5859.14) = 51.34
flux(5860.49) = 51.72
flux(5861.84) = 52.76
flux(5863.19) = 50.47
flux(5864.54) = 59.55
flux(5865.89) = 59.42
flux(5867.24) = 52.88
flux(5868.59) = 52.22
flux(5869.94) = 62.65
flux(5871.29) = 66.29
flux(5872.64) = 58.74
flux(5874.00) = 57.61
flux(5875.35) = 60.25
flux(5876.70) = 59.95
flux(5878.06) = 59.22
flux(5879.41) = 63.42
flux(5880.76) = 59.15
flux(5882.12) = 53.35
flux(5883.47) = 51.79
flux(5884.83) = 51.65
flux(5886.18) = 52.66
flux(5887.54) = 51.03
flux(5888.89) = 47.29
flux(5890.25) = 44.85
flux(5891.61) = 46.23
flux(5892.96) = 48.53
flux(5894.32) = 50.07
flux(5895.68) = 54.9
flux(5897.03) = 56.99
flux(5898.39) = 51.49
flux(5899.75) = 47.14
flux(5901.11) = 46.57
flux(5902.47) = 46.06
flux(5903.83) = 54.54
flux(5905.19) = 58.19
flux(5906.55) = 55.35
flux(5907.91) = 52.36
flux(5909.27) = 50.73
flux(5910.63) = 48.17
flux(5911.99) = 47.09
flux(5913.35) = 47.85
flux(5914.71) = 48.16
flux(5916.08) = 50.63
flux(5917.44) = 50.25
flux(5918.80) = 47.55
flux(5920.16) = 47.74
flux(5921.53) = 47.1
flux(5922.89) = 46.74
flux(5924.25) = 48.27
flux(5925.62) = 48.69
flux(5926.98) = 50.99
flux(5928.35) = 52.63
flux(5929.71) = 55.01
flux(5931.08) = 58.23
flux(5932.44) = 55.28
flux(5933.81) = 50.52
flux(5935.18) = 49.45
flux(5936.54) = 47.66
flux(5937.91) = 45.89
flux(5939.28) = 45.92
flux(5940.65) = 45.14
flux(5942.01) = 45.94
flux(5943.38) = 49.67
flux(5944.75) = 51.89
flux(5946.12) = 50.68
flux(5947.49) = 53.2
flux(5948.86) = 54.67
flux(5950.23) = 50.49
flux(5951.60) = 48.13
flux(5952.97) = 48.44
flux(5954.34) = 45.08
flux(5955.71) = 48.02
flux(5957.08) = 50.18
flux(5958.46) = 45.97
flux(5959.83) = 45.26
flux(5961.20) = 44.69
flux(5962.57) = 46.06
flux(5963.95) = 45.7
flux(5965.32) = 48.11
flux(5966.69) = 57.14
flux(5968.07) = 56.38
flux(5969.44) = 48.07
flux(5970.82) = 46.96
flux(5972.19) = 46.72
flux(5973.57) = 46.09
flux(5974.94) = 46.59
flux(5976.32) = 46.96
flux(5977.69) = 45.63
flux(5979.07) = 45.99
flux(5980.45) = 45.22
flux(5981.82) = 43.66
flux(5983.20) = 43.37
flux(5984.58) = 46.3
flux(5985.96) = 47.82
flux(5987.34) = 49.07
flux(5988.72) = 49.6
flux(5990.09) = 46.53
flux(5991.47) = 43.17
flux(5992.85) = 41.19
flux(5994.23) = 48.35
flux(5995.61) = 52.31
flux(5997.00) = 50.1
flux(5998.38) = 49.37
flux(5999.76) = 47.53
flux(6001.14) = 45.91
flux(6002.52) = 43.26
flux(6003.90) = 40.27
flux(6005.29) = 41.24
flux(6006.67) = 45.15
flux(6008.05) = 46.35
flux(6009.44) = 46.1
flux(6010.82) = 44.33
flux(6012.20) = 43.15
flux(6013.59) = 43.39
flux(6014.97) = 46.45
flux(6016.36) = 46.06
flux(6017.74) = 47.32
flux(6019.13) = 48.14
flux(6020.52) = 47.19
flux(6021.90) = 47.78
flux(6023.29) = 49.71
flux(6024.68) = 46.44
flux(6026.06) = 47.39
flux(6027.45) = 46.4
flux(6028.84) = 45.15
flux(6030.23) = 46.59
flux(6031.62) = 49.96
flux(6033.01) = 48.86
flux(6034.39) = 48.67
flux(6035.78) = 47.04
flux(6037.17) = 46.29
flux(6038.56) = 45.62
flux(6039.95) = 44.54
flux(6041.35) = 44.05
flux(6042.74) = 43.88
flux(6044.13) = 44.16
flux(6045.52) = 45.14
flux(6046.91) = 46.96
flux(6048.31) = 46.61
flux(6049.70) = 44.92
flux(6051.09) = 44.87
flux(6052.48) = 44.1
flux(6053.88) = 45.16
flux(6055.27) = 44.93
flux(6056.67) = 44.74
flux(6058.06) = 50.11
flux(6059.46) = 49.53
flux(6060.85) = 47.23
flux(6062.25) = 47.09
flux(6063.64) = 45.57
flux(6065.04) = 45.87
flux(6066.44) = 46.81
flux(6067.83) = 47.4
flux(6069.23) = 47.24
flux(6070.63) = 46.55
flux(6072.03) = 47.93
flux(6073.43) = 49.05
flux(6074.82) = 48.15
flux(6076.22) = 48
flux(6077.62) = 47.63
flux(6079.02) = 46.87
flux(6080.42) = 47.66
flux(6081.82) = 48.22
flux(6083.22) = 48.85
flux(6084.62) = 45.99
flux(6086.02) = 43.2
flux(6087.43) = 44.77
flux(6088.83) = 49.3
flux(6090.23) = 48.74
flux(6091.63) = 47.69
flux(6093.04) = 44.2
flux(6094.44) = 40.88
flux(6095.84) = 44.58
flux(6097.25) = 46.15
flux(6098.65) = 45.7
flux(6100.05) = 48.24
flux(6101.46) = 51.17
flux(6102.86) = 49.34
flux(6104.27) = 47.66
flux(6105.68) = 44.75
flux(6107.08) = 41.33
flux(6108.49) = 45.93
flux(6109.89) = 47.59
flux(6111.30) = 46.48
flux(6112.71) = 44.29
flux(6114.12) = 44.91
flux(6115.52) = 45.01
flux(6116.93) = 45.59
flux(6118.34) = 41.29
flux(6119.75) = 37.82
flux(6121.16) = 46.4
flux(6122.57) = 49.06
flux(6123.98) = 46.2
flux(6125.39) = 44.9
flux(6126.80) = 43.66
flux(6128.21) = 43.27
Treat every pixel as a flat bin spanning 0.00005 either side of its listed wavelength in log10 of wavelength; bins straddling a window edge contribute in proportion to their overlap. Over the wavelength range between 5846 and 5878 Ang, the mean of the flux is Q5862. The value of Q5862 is 54.8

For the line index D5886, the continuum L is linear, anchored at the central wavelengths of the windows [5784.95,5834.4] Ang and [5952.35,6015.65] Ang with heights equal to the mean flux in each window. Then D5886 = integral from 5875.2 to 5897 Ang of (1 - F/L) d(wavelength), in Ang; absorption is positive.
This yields -3.1 Ang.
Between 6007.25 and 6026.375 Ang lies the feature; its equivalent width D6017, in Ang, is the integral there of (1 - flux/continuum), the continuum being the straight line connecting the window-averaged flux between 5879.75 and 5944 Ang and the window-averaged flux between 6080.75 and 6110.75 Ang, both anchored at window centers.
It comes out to 0.67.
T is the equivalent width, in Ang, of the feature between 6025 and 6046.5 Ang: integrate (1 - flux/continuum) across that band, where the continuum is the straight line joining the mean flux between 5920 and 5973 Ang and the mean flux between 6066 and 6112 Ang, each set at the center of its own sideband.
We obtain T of 0.7 Ang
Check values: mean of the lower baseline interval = 49.3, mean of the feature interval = 46.3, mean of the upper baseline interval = 46.8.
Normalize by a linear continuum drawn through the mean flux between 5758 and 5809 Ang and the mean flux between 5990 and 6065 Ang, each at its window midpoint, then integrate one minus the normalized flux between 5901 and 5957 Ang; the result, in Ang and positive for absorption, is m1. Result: -4.3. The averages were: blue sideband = 46.6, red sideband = 46.1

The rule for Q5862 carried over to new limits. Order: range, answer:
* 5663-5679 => 45.6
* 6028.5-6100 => 46.5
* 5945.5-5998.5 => 47.9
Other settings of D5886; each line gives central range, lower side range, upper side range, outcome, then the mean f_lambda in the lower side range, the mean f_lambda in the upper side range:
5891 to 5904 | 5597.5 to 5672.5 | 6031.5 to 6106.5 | -1.2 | 44.4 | 46.6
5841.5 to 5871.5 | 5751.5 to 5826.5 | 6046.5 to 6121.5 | -4.0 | 46.6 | 46.2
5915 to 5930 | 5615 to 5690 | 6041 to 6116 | -1.2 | 44.6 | 46.4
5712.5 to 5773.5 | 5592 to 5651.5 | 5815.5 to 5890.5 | 2.3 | 44.2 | 51.4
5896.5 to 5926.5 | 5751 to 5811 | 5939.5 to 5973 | -1.0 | 46.4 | 48.8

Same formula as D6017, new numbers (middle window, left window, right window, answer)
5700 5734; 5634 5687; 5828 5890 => 0.45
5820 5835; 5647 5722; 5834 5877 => 1.54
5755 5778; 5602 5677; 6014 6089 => -0.65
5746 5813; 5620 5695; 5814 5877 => 3.43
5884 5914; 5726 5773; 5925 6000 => -1.72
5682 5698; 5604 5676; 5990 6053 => -0.14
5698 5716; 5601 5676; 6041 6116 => -0.38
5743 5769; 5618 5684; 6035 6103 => -0.07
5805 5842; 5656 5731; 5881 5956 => 1.15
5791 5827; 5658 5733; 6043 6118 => -1.36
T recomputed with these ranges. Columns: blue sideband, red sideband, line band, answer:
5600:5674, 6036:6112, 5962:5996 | -1.0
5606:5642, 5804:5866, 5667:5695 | 0.4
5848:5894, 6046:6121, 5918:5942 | 1.1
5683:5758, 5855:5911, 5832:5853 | 1.3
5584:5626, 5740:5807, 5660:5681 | -0.2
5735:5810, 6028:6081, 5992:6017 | 0.5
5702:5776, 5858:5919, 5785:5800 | 0.6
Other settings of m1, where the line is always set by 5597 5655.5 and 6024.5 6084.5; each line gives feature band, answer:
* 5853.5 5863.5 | -1.4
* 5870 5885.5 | -4.3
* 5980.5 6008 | 0.2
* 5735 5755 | -0.3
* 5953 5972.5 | -0.8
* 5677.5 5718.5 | -0.6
